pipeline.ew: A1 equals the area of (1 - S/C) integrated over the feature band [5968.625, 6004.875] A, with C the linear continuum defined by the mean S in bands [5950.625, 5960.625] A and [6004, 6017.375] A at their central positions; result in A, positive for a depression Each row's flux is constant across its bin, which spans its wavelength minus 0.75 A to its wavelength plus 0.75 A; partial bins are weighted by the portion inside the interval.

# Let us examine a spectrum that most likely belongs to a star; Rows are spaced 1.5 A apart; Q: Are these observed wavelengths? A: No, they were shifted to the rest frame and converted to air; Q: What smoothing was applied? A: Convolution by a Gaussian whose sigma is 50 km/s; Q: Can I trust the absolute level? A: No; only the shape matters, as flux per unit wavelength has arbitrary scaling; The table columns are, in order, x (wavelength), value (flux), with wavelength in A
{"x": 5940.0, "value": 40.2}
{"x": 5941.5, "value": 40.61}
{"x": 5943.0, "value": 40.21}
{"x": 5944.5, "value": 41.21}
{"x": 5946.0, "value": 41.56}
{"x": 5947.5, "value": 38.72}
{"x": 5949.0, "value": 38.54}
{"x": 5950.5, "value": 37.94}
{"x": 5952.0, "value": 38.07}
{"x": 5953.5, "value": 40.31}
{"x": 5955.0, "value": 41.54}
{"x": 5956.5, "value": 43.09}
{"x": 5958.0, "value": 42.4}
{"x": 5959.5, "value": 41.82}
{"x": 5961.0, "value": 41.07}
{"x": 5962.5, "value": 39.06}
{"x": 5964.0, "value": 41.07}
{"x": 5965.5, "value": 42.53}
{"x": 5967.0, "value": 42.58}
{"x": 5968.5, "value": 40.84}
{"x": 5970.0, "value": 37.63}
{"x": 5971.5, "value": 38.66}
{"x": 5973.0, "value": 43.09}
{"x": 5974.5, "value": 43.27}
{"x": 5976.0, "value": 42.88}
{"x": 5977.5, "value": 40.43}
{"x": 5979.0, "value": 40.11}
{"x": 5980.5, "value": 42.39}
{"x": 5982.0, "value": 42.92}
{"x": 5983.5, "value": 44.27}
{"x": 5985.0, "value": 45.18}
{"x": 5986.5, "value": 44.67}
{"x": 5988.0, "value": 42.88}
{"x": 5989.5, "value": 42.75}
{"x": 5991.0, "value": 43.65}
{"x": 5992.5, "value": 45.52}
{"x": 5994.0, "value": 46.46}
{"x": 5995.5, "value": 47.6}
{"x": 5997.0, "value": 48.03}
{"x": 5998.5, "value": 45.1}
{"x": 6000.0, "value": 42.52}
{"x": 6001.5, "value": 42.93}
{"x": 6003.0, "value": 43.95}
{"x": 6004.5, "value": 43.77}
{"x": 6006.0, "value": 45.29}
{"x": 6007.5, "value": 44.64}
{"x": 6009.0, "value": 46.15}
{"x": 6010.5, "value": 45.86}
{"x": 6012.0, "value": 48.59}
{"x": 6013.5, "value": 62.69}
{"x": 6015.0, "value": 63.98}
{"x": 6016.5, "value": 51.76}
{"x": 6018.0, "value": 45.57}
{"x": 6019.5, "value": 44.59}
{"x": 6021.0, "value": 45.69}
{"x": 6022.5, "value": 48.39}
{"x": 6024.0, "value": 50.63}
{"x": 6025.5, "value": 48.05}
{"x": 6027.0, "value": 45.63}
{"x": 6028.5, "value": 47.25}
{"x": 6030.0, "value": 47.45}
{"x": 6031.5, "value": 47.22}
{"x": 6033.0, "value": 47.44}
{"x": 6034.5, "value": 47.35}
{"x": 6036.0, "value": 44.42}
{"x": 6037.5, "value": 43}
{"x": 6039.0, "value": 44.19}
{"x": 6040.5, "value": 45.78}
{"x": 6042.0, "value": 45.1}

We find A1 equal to 2.34 A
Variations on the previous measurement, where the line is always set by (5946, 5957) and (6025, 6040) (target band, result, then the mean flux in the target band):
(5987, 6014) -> -1.4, 45.9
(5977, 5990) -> -0.2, 42.9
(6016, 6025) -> -0.5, 47.7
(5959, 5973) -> 0.1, 40.7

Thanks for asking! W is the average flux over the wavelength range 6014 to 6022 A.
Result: 50.6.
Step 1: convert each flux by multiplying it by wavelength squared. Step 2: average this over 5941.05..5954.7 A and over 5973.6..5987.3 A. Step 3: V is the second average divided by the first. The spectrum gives 1.09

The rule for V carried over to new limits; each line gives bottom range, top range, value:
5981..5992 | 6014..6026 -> 1.16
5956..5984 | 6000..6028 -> 1.17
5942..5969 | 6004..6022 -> 1.23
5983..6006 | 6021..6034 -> 1.08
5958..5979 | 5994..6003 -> 1.11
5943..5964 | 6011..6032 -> 1.26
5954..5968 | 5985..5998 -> 1.10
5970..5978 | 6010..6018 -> 1.32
